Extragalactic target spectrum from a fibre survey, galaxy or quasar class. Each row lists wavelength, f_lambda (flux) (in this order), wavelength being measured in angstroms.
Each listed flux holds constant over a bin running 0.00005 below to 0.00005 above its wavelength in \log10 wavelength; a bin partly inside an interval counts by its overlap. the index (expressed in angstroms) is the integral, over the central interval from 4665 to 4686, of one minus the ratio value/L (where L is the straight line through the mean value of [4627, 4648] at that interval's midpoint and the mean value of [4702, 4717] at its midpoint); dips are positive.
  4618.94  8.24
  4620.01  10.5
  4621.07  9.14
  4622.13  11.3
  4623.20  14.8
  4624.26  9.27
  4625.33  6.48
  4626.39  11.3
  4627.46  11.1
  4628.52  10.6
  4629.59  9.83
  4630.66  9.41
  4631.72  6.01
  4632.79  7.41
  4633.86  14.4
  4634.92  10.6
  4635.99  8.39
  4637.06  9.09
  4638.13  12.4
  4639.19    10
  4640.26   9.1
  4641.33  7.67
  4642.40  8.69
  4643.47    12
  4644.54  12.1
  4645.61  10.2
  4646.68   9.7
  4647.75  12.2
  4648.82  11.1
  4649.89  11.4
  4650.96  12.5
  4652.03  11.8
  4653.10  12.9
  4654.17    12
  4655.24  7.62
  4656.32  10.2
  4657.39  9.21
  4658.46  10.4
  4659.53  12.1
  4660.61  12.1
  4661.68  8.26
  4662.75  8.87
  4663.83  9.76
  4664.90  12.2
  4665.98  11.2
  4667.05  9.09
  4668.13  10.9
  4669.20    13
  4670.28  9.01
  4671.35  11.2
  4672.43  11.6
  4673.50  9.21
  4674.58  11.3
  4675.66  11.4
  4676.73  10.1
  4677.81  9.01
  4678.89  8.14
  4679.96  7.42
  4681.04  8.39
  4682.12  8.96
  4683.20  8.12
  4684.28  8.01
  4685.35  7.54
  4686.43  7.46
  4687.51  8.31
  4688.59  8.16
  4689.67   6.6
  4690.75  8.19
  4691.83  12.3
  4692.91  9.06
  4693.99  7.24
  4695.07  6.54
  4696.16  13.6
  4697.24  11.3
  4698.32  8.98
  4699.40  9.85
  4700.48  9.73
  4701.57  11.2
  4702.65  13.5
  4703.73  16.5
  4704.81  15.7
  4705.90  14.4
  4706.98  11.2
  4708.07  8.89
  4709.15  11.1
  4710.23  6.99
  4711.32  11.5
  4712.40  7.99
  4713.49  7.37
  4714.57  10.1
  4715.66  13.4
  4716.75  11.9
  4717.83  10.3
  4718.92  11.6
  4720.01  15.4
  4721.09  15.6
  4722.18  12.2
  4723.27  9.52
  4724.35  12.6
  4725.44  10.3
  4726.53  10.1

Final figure 2.1 angstroms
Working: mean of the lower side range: 10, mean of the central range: 9.7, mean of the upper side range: 11.5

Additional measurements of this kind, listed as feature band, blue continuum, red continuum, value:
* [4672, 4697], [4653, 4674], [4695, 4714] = 4.1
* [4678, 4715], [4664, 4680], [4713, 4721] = 4.7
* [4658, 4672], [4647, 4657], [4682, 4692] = -0.7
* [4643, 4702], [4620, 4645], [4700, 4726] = 4.3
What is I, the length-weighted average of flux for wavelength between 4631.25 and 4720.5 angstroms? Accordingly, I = 10.3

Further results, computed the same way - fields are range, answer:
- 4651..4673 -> 10.7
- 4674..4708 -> 9.93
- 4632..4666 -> 10.5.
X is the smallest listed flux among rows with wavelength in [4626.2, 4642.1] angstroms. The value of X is 6.01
